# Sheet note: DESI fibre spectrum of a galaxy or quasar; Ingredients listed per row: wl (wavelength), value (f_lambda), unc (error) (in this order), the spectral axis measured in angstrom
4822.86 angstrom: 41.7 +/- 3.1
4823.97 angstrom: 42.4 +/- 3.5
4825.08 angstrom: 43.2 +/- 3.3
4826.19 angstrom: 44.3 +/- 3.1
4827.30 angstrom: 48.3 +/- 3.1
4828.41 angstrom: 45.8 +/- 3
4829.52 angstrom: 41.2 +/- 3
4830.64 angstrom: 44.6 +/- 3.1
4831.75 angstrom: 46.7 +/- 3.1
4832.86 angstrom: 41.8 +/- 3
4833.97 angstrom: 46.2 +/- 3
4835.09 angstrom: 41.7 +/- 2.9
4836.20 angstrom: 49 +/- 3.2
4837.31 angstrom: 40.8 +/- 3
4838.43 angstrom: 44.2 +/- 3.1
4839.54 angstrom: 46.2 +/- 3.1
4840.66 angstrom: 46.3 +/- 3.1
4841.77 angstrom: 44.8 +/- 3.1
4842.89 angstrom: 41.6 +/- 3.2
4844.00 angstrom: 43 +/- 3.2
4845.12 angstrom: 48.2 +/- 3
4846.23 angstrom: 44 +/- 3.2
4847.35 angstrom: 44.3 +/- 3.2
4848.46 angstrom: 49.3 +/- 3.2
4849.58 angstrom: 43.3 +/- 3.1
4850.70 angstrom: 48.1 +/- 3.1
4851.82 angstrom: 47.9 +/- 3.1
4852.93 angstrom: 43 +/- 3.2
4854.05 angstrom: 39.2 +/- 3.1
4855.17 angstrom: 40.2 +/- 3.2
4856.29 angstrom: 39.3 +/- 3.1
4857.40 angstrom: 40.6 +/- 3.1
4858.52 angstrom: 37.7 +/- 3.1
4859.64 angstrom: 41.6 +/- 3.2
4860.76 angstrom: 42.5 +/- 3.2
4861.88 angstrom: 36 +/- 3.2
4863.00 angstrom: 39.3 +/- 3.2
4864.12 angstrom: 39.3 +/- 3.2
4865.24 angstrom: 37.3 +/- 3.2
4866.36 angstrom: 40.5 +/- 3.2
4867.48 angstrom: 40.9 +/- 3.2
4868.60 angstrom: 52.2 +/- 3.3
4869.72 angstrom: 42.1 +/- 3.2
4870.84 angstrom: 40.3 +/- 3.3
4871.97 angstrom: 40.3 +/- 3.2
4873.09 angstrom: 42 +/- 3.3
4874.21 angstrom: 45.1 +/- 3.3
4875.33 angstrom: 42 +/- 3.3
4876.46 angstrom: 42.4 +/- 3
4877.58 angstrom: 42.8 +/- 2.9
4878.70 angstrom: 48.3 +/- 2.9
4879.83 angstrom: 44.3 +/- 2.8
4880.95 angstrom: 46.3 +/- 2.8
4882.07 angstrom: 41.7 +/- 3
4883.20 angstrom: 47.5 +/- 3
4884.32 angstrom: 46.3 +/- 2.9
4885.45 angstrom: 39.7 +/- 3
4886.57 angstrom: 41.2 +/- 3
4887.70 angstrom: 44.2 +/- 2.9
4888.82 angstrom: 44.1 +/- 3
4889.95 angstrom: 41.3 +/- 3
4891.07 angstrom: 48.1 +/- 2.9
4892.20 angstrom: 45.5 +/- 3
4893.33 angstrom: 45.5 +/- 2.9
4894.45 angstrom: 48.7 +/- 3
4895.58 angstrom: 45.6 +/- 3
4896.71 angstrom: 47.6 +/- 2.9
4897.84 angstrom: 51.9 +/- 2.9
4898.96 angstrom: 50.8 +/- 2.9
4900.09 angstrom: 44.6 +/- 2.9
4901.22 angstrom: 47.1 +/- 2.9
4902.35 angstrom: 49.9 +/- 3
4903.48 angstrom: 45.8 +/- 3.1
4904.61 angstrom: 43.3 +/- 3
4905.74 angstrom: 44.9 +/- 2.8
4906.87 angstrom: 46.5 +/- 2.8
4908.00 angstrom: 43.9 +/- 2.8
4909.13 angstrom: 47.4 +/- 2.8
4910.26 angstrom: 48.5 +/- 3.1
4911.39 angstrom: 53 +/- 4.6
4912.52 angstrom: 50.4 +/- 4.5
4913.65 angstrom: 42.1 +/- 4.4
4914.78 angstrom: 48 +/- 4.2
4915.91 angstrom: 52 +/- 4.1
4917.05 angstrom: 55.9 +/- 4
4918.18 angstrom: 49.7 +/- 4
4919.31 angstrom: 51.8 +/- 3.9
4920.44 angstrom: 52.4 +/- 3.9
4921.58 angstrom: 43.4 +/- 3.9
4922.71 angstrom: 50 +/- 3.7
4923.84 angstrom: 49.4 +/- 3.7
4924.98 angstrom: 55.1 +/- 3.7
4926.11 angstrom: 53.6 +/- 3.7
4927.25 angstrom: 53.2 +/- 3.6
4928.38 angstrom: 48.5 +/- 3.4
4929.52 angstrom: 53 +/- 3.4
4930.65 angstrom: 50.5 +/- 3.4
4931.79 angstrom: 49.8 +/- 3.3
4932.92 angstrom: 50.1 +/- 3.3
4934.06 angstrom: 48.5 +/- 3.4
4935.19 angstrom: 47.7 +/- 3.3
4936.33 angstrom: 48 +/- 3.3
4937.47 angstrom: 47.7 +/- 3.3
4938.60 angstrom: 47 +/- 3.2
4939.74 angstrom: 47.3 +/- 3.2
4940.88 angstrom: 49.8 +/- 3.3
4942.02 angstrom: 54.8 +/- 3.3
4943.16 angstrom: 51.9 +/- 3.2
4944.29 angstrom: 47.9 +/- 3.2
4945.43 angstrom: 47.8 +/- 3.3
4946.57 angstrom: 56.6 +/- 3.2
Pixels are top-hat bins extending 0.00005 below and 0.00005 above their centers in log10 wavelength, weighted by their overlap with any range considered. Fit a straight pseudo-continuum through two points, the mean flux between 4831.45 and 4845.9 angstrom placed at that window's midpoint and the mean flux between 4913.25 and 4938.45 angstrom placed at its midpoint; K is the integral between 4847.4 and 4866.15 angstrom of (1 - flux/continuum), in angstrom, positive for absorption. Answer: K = 1.7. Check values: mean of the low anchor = 44.6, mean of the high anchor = 50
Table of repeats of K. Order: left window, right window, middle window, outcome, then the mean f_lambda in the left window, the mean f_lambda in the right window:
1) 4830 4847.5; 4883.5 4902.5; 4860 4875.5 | 1.3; 44.6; 45.9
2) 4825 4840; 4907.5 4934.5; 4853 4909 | 4.6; 44.6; 50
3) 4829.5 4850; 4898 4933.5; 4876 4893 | 1.1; 44.7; 49.2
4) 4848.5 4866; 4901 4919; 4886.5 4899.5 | -0.1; 41.2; 48.1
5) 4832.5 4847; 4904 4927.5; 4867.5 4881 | 0.8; 44.5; 49.2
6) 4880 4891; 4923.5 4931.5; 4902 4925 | 0.3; 43.9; 51.9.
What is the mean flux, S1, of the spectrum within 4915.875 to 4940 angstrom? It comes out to 50.2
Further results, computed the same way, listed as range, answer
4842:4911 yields 44.1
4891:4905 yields 47.3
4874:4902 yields 45.3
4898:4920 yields 48.3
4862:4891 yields 42.8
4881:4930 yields 47.7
